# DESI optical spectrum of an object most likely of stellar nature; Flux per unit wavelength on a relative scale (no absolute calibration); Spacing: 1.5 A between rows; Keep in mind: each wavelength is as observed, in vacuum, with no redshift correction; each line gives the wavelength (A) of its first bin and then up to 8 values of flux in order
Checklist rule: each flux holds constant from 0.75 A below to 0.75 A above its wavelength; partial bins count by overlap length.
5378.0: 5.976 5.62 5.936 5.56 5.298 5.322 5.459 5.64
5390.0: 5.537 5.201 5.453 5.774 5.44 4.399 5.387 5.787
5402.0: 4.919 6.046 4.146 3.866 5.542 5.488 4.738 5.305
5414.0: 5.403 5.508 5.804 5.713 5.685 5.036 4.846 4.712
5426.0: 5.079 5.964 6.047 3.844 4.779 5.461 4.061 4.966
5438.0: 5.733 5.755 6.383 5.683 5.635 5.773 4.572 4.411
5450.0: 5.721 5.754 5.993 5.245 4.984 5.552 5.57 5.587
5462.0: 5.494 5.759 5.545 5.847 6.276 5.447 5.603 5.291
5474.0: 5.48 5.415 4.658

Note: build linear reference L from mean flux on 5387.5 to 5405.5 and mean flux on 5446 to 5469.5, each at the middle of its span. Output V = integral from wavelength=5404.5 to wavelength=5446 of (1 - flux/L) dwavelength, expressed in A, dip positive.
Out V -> 1.2 A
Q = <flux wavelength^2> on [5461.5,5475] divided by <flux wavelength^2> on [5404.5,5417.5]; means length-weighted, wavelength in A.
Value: 1.1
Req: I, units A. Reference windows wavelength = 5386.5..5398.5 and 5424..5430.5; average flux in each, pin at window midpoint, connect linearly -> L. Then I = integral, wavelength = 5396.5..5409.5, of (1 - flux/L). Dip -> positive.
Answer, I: 0.7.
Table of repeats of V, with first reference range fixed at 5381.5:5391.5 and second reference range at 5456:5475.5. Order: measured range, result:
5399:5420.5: 0.9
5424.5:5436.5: 1.1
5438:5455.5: 0.1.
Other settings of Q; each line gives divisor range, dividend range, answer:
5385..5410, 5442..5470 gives 1.07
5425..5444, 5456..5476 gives 1.06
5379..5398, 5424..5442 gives 0.98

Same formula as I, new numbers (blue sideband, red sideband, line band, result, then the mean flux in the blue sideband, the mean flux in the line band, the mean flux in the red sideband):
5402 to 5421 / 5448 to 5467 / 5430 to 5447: 0.4 A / 5.25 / 5.27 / 5.51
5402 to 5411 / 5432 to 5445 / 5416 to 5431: -0.2 A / 4.99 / 5.3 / 5.43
